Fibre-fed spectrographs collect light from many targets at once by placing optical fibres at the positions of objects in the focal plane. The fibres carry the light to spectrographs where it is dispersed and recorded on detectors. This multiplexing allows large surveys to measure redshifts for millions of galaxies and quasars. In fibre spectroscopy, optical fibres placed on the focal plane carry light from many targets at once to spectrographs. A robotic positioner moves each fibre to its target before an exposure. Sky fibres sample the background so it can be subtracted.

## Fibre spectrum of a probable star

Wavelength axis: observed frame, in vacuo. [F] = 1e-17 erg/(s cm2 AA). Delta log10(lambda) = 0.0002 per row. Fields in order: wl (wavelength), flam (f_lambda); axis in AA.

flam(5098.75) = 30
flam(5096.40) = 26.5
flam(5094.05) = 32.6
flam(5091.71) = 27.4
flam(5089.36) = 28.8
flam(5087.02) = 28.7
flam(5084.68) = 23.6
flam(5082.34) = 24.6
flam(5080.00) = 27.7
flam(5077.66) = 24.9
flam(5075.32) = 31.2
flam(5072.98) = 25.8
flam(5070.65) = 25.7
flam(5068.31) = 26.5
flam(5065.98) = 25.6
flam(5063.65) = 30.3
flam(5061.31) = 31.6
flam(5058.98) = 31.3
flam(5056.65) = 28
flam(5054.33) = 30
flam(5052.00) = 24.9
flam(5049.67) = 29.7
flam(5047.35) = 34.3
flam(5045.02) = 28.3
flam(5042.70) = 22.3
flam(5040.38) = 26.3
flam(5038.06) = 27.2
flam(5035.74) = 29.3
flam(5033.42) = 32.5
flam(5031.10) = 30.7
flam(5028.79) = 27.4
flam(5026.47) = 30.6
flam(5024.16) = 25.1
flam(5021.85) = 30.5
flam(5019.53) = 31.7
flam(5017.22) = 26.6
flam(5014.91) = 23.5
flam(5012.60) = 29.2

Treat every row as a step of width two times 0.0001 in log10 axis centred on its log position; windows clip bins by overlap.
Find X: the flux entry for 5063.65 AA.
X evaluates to 30.3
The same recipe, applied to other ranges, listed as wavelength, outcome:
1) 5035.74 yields 29.3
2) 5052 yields 24.9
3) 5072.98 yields 25.8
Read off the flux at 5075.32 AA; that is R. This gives 31.2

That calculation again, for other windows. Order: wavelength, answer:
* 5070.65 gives 25.7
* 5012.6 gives 29.2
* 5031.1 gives 30.7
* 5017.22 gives 26.6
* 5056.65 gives 28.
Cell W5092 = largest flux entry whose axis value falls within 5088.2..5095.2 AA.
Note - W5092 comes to 32.6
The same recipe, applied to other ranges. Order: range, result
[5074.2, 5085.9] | 31.2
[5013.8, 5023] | 31.7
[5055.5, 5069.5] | 31.6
